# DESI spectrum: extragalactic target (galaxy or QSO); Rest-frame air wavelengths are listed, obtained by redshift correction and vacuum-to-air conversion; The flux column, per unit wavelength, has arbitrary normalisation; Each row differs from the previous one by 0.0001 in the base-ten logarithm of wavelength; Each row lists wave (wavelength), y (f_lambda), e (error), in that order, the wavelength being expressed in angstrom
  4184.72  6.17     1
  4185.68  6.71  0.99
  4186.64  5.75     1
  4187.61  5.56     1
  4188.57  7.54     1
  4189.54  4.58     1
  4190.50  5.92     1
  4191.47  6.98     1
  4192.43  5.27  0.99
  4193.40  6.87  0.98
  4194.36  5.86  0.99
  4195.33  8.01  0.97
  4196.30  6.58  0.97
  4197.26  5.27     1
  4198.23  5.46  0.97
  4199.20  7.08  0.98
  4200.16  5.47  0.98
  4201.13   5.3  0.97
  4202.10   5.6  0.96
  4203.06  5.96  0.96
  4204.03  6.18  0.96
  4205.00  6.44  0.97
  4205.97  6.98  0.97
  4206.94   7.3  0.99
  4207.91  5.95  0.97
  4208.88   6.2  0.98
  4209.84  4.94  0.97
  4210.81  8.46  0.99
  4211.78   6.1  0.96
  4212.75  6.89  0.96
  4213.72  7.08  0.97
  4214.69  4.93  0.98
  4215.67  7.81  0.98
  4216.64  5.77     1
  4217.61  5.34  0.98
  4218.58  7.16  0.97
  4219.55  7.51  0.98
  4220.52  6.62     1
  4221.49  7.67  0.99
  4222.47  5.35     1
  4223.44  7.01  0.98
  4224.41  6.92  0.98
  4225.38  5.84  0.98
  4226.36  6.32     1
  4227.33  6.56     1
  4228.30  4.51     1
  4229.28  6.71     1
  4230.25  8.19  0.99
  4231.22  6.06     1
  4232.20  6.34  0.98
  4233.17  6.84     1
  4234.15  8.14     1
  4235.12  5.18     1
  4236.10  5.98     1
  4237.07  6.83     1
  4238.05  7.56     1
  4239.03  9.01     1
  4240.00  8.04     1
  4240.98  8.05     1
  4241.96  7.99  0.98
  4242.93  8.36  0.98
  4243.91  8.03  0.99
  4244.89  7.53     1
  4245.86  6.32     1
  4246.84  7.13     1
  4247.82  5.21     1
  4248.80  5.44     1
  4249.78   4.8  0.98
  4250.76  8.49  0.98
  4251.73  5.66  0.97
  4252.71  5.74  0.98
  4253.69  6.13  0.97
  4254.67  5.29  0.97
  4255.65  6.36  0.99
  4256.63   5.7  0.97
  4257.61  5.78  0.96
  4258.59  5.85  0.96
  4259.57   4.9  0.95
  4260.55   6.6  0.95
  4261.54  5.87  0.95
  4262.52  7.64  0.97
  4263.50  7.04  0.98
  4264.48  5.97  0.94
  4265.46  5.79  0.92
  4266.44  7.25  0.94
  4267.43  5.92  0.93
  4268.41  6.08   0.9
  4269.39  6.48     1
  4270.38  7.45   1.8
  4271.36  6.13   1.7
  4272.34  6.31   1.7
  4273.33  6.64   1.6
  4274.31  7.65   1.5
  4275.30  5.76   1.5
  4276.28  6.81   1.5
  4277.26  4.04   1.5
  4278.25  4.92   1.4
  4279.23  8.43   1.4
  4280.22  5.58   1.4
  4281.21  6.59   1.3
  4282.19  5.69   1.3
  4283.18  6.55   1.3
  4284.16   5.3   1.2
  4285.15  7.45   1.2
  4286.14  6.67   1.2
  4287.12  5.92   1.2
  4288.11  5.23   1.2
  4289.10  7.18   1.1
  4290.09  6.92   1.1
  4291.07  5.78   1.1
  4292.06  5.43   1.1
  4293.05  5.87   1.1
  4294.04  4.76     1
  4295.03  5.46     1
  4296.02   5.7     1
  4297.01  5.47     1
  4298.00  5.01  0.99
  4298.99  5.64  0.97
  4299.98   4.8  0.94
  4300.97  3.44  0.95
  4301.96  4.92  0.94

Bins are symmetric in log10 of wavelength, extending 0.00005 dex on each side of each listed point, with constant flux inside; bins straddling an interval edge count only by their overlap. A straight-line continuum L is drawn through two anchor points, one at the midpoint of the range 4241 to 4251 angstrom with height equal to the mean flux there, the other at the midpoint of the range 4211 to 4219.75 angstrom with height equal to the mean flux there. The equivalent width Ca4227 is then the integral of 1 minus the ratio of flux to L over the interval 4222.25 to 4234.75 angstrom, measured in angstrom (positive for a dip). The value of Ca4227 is 0.33 angstrom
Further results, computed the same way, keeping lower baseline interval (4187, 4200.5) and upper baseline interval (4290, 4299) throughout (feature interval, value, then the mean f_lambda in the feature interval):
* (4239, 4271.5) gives -4.3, 6.56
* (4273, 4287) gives -1.6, 6.28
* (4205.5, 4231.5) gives -2.2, 6.53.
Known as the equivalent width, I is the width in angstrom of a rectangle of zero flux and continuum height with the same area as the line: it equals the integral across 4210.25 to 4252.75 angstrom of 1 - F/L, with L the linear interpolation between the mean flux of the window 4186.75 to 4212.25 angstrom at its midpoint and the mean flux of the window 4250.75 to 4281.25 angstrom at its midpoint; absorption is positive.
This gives -3.7 angstrom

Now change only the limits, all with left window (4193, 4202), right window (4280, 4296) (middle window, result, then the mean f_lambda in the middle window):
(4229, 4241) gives -1.98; 7.12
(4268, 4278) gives -0.42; 6.3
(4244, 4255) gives -0.27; 6.24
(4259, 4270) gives -0.49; 6.33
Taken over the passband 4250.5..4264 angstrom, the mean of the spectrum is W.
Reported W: 6.18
